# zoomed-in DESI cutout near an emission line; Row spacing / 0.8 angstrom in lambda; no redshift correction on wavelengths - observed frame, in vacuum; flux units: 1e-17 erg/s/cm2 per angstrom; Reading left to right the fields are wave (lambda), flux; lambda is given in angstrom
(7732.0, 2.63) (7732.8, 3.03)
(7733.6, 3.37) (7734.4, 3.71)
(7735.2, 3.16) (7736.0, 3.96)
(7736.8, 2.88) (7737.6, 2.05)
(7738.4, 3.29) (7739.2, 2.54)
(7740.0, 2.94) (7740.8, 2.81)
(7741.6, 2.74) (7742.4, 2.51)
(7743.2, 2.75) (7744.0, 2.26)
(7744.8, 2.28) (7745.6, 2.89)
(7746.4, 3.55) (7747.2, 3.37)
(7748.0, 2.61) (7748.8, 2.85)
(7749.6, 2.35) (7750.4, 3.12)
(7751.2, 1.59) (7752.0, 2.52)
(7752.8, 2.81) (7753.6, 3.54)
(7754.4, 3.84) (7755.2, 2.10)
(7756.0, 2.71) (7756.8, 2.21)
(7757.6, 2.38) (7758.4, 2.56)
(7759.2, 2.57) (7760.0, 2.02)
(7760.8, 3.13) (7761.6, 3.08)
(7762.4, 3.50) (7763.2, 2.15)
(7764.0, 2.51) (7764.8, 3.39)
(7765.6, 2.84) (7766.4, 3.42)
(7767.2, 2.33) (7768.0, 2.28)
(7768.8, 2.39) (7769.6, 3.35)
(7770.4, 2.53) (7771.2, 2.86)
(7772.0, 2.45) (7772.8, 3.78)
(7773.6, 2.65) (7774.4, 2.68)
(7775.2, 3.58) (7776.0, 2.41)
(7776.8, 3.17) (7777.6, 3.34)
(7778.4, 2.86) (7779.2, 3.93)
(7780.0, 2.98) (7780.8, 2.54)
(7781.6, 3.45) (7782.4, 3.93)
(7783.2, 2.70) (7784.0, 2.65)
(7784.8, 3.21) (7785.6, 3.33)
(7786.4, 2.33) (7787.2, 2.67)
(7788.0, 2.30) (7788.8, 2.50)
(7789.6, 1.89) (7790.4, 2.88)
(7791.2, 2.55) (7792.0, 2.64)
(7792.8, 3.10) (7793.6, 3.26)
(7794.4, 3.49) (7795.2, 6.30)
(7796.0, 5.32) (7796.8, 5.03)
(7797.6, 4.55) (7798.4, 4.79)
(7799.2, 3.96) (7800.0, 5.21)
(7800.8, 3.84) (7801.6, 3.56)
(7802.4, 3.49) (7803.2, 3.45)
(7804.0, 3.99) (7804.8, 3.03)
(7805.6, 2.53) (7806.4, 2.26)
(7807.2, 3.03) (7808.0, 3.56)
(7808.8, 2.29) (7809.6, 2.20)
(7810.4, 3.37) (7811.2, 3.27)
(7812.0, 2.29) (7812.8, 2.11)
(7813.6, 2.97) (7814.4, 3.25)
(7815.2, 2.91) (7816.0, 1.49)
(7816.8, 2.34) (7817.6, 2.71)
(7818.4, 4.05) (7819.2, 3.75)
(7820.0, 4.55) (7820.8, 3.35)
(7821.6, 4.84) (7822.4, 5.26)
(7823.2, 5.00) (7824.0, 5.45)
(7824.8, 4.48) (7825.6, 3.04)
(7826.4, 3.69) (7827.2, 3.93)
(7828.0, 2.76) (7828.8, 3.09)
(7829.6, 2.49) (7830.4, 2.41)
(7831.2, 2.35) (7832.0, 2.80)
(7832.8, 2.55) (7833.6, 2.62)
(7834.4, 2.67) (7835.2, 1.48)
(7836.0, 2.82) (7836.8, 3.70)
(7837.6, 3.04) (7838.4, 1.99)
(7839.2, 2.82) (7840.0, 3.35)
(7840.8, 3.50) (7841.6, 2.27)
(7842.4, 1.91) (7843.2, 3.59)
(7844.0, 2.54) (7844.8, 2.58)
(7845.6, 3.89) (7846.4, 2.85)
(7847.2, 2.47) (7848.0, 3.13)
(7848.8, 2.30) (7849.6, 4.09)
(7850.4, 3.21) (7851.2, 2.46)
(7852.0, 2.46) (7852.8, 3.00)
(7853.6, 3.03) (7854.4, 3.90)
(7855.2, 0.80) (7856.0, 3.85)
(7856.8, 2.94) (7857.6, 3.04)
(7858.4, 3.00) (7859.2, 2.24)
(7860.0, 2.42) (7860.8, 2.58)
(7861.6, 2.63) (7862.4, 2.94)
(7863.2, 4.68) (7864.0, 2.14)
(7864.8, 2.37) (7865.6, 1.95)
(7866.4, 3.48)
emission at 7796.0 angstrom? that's H-alpha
